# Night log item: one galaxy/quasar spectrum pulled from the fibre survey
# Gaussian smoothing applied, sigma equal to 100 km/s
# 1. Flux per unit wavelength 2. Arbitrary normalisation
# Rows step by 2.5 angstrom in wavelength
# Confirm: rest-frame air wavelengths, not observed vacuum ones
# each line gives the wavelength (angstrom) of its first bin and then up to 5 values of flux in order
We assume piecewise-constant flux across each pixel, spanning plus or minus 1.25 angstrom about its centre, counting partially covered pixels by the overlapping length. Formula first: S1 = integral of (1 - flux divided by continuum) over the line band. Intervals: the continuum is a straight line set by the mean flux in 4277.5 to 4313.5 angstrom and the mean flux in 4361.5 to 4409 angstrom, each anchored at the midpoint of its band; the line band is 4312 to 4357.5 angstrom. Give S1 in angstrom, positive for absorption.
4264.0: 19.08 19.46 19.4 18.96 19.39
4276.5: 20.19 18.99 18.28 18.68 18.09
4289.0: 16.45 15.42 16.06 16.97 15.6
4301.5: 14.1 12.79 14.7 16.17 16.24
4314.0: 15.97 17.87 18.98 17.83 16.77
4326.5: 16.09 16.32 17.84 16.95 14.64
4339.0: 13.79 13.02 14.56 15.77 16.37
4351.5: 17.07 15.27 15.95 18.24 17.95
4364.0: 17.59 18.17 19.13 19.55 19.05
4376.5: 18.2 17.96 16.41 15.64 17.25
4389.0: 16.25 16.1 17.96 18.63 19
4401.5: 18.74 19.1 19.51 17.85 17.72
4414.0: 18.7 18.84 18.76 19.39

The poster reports 2.4 angstrom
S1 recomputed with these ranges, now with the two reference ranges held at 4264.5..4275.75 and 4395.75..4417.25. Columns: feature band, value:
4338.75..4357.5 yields 3.6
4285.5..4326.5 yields 6.2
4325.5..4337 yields 1.5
